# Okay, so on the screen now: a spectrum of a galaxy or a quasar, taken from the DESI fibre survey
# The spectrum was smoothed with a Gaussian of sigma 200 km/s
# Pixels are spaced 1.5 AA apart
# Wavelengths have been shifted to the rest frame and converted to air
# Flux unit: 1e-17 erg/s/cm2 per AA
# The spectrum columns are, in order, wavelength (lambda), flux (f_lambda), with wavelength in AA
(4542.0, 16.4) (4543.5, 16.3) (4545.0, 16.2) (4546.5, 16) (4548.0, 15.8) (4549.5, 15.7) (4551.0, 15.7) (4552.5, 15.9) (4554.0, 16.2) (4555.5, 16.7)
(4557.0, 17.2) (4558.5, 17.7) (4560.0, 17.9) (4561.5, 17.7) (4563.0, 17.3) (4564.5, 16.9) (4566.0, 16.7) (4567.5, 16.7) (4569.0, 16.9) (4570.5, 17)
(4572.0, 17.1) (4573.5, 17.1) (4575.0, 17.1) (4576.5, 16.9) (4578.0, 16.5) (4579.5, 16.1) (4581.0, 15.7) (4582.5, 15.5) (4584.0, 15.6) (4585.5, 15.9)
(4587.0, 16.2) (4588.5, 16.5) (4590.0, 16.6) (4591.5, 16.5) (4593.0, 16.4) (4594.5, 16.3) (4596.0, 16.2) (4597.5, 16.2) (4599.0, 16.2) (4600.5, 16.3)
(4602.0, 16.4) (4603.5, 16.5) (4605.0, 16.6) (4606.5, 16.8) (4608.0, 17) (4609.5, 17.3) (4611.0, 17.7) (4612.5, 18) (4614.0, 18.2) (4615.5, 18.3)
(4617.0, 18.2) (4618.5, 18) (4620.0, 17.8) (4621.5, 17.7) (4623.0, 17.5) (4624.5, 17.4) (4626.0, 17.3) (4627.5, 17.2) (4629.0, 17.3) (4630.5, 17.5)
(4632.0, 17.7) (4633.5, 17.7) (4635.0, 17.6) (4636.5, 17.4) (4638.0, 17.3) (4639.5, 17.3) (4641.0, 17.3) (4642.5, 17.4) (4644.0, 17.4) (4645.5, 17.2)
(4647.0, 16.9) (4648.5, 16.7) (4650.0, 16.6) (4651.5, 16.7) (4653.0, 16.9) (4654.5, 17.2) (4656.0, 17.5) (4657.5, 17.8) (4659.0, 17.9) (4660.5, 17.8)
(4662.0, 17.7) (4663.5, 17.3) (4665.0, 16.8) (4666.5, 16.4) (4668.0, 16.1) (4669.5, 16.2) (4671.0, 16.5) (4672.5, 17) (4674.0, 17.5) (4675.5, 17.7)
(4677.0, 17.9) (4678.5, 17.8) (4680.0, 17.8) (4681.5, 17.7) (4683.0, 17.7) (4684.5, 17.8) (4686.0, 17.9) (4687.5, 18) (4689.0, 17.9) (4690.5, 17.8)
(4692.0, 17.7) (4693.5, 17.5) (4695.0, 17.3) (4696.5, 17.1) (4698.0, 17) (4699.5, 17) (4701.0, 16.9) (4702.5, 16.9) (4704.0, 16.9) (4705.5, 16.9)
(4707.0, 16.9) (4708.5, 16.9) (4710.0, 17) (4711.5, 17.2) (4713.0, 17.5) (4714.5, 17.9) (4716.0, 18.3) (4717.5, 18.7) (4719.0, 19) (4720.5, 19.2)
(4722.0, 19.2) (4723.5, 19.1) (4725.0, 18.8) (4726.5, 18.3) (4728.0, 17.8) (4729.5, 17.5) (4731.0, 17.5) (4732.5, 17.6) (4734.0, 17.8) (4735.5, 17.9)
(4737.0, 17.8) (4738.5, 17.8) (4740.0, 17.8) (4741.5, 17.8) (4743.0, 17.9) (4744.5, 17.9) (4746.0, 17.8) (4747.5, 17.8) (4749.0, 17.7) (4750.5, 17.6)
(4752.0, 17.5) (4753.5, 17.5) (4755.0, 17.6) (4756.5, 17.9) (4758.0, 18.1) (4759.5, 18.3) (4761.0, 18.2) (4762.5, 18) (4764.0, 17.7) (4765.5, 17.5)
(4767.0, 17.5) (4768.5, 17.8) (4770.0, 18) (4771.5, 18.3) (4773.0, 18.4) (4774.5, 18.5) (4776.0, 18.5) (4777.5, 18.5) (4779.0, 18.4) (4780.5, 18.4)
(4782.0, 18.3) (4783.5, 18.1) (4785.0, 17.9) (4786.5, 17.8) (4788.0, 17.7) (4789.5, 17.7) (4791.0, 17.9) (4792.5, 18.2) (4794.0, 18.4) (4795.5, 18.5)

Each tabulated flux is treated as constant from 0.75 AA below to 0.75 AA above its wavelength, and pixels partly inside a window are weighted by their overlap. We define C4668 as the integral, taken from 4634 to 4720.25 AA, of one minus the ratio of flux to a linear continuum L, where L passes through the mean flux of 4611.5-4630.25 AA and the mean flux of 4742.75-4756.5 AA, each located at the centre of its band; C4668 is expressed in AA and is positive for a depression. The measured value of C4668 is 1.7 AA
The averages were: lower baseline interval 17.7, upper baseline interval 17.7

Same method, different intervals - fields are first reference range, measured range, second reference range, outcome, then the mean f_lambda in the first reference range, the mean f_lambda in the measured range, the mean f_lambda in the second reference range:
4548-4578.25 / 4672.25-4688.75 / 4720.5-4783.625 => -0.16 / 16.8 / 17.7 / 18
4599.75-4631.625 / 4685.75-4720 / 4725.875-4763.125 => 0.35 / 17.4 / 17.5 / 17.8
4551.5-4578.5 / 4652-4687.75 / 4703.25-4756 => 0.34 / 17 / 17.4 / 17.8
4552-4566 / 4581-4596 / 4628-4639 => 0.94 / 17.1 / 16.1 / 17.5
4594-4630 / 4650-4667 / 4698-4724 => 0.17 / 17.2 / 17.3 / 17.7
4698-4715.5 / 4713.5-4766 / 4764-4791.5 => -1.44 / 17.1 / 18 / 18.1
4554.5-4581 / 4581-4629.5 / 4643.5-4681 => 0.44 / 17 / 16.9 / 17.2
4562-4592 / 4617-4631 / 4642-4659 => -0.52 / 16.6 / 17.6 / 17.1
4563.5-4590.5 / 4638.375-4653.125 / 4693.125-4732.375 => 0.05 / 16.5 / 17.1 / 17.7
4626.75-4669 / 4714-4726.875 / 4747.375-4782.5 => -0.76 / 17.2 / 18.8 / 18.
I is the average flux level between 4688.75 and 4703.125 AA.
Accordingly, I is 17.3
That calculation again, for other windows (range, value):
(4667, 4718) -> 17.4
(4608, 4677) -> 17.4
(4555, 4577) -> 17.1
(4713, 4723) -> 18.6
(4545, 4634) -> 16.9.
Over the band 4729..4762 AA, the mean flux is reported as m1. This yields 17.8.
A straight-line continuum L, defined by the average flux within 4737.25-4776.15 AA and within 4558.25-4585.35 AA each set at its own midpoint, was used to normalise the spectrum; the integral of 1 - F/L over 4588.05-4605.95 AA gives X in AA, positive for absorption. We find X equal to 0.6 AA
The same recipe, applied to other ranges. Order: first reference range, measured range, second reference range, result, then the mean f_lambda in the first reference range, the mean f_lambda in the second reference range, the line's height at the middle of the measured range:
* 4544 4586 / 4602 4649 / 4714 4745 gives -0.7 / 16.6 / 18.2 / 17.2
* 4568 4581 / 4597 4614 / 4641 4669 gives 0.0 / 16.8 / 17.1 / 16.9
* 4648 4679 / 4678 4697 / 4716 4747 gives -0.2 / 17.1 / 18.2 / 17.5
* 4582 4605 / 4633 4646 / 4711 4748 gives -0.4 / 16.2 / 18.1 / 16.9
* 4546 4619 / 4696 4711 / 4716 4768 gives 0.6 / 16.7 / 18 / 17.7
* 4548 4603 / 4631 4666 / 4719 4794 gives -0.3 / 16.5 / 18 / 17.1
